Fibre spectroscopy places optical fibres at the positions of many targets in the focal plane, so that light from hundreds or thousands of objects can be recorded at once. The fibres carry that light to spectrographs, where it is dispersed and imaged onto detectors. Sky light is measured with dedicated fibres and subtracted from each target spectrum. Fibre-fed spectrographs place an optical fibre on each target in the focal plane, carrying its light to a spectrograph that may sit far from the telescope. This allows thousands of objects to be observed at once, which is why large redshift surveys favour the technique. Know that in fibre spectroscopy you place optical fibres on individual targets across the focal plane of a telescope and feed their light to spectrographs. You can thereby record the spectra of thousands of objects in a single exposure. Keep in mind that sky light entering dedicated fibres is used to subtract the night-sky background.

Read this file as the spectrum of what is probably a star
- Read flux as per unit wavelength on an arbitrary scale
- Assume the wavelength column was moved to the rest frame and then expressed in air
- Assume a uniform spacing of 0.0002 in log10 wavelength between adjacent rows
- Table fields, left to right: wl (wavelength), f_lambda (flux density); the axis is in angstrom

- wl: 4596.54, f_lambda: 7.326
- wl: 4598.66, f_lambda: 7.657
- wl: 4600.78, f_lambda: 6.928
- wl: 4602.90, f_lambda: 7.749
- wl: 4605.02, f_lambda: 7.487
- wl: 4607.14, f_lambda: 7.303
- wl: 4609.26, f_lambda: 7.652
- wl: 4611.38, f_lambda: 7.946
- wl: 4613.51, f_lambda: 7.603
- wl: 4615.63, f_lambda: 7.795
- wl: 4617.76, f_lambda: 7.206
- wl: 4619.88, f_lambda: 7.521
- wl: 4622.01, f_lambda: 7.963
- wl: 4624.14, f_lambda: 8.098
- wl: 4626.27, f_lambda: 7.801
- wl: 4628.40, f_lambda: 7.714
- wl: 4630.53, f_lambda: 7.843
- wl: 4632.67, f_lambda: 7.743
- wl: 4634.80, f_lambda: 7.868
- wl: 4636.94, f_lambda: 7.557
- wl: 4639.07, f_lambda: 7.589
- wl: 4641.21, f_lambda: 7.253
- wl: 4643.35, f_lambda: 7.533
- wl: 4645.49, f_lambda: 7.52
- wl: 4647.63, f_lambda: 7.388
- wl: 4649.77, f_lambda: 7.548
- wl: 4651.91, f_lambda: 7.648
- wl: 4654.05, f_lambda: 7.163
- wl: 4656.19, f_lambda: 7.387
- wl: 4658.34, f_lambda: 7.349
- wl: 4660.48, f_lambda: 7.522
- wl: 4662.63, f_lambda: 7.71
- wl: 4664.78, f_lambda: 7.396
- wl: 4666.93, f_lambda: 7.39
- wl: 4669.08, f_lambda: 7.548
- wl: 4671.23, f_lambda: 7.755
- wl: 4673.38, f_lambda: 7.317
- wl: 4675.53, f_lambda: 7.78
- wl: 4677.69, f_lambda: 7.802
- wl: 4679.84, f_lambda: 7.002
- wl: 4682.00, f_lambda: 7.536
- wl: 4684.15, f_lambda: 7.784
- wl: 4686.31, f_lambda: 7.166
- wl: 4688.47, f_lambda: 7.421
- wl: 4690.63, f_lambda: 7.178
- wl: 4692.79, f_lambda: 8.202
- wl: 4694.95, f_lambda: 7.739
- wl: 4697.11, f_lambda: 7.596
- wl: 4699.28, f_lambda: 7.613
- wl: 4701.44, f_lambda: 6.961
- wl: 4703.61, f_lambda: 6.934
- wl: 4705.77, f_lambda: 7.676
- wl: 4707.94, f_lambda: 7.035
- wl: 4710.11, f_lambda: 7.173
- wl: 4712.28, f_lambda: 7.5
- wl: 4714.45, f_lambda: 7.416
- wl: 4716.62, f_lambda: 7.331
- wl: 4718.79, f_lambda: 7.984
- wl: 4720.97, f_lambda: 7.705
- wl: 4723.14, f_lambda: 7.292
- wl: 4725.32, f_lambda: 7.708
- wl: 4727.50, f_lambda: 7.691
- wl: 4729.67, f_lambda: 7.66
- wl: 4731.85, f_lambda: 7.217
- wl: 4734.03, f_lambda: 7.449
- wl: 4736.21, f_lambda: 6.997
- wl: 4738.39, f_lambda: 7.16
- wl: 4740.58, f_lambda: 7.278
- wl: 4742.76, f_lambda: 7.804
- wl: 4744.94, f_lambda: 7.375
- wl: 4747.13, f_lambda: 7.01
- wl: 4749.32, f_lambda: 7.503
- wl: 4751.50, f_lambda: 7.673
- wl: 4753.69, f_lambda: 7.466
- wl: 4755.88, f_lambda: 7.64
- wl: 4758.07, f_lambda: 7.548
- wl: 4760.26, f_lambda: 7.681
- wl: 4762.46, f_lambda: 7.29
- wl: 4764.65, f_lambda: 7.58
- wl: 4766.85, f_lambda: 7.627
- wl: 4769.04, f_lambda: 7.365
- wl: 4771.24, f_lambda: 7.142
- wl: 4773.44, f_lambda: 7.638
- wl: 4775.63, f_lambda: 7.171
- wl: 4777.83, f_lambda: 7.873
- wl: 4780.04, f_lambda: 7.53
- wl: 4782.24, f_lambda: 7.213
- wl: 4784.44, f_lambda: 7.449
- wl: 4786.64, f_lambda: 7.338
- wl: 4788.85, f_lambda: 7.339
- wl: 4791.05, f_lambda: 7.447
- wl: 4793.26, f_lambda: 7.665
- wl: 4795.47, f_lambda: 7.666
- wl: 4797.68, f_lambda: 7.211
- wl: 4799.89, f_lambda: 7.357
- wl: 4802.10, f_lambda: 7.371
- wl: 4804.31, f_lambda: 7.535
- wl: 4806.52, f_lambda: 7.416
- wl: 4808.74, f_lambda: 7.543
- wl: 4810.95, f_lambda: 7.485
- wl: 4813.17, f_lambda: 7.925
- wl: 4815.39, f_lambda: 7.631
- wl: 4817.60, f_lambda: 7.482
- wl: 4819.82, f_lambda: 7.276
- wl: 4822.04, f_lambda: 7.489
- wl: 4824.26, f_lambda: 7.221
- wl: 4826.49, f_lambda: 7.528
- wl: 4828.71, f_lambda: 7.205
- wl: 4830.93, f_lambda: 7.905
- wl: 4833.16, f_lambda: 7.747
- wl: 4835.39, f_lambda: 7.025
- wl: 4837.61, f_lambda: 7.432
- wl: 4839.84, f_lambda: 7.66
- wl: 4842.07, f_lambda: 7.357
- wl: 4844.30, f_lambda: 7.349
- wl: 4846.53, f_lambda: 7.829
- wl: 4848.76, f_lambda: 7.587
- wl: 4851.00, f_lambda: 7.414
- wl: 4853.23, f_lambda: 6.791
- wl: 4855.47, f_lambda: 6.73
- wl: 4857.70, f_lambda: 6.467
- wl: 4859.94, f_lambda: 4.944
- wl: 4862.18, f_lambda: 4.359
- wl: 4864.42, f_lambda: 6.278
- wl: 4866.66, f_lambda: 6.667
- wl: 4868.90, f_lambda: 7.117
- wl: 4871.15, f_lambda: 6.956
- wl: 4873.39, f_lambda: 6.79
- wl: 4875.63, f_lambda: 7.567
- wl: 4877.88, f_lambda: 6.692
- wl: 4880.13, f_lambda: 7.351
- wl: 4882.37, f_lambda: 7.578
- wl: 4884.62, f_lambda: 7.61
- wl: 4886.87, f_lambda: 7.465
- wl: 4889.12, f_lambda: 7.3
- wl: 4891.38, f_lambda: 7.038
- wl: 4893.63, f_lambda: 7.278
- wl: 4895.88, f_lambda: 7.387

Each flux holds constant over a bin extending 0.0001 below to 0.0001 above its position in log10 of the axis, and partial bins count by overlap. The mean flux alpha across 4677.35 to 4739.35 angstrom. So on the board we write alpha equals 7.44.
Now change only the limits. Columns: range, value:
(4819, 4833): 7.46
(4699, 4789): 7.43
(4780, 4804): 7.42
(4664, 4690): 7.49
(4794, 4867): 7.18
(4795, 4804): 7.4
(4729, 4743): 7.33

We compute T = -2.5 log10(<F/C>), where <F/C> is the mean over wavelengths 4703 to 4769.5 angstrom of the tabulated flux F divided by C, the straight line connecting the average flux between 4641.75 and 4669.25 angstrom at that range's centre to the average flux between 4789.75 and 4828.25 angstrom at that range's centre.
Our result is 0.00 mag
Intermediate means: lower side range 7.46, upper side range 7.48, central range 7.45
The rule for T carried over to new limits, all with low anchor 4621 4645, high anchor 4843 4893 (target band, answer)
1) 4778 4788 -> -0.03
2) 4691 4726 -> 0.00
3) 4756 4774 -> -0.03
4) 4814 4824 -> -0.06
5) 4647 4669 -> 0.02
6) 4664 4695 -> 0.00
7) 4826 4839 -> -0.07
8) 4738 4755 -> -0.01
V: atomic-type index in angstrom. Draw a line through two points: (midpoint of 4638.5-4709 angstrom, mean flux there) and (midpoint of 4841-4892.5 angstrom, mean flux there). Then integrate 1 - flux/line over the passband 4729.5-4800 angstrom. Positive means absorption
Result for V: -2.19 angstrom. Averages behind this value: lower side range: 7.47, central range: 7.43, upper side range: 6.92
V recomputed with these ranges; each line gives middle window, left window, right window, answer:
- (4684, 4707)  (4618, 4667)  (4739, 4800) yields 0.2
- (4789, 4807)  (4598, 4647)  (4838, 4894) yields -0.8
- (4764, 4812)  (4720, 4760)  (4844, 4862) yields -2.0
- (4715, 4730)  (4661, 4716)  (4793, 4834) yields -0.3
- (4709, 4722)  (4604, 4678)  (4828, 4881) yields -0.3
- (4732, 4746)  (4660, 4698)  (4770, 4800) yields 0.3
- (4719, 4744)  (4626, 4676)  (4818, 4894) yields -0.3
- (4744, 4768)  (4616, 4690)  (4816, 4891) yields -0.6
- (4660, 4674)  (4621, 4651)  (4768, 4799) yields 0.2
